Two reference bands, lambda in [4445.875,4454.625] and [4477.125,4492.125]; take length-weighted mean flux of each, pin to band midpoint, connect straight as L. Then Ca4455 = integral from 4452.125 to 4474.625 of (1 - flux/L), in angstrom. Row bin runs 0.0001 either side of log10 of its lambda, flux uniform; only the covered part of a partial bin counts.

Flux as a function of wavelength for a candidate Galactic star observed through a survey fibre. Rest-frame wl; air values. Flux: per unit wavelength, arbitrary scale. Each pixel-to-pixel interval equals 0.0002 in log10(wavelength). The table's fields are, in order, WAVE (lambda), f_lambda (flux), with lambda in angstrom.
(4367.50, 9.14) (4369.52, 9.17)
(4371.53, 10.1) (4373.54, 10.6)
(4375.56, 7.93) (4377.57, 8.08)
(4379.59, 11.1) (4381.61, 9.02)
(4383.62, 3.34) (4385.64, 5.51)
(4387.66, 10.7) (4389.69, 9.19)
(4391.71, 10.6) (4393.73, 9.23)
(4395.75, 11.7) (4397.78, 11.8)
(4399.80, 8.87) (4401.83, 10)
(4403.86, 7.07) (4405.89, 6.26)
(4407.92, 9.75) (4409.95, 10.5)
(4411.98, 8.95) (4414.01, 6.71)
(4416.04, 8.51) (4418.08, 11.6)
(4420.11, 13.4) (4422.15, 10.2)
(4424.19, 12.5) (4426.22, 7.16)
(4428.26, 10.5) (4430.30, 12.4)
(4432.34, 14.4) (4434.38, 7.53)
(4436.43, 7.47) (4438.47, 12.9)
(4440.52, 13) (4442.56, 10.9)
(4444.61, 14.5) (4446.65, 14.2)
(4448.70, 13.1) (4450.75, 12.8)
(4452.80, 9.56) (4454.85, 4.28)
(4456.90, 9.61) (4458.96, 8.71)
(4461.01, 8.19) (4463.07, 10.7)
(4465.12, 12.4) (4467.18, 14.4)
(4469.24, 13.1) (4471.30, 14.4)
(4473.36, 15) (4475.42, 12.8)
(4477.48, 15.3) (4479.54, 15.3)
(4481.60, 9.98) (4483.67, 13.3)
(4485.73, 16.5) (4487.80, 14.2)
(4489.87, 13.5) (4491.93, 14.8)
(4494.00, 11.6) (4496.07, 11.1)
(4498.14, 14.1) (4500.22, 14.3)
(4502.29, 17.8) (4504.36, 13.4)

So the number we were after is 2.9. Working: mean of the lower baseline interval 11.6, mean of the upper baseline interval 14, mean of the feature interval 11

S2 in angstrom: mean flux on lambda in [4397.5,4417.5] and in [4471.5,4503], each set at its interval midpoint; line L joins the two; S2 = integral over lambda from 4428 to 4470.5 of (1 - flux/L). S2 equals 0.8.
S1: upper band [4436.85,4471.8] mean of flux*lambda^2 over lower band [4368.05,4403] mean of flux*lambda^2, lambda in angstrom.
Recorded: 1.28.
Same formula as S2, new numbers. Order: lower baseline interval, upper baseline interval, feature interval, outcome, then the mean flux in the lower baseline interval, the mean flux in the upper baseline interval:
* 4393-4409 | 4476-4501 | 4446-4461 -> 2.26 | 9.34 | 13.6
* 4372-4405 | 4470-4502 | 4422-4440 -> 0.79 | 9.05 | 13.8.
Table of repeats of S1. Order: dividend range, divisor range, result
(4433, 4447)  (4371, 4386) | 1.42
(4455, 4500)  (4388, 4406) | 1.37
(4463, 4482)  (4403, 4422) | 1.51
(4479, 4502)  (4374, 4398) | 1.59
